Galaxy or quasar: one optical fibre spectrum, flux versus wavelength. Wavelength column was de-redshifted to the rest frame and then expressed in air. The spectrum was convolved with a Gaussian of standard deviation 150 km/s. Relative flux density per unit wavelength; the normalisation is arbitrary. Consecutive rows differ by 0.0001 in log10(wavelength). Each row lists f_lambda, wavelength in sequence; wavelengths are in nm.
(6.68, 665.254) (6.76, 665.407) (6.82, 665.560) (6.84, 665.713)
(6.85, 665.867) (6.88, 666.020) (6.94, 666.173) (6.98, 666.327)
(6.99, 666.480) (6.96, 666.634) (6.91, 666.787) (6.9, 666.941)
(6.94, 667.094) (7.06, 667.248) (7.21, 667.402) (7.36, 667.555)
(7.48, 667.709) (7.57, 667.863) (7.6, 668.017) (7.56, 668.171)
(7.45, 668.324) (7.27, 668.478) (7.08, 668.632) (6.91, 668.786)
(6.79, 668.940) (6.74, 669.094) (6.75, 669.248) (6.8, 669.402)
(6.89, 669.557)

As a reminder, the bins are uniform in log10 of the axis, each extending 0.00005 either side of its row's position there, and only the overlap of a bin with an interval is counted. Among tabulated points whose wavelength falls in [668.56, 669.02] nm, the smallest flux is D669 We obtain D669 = 6.79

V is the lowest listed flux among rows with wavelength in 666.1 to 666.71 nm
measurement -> 6.94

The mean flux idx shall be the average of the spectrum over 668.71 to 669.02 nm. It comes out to 6.85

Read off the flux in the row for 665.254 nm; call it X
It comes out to 6.68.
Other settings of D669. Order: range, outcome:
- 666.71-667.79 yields 6.9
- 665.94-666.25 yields 6.88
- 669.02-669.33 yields 6.74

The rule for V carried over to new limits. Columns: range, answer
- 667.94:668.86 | 6.91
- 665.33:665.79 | 6.76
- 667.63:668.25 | 7.48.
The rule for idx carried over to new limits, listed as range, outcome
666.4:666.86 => 6.96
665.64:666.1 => 6.86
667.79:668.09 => 7.58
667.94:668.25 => 7.59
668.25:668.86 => 7.18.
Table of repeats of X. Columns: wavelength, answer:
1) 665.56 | 6.82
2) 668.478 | 7.27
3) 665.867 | 6.85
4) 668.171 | 7.56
